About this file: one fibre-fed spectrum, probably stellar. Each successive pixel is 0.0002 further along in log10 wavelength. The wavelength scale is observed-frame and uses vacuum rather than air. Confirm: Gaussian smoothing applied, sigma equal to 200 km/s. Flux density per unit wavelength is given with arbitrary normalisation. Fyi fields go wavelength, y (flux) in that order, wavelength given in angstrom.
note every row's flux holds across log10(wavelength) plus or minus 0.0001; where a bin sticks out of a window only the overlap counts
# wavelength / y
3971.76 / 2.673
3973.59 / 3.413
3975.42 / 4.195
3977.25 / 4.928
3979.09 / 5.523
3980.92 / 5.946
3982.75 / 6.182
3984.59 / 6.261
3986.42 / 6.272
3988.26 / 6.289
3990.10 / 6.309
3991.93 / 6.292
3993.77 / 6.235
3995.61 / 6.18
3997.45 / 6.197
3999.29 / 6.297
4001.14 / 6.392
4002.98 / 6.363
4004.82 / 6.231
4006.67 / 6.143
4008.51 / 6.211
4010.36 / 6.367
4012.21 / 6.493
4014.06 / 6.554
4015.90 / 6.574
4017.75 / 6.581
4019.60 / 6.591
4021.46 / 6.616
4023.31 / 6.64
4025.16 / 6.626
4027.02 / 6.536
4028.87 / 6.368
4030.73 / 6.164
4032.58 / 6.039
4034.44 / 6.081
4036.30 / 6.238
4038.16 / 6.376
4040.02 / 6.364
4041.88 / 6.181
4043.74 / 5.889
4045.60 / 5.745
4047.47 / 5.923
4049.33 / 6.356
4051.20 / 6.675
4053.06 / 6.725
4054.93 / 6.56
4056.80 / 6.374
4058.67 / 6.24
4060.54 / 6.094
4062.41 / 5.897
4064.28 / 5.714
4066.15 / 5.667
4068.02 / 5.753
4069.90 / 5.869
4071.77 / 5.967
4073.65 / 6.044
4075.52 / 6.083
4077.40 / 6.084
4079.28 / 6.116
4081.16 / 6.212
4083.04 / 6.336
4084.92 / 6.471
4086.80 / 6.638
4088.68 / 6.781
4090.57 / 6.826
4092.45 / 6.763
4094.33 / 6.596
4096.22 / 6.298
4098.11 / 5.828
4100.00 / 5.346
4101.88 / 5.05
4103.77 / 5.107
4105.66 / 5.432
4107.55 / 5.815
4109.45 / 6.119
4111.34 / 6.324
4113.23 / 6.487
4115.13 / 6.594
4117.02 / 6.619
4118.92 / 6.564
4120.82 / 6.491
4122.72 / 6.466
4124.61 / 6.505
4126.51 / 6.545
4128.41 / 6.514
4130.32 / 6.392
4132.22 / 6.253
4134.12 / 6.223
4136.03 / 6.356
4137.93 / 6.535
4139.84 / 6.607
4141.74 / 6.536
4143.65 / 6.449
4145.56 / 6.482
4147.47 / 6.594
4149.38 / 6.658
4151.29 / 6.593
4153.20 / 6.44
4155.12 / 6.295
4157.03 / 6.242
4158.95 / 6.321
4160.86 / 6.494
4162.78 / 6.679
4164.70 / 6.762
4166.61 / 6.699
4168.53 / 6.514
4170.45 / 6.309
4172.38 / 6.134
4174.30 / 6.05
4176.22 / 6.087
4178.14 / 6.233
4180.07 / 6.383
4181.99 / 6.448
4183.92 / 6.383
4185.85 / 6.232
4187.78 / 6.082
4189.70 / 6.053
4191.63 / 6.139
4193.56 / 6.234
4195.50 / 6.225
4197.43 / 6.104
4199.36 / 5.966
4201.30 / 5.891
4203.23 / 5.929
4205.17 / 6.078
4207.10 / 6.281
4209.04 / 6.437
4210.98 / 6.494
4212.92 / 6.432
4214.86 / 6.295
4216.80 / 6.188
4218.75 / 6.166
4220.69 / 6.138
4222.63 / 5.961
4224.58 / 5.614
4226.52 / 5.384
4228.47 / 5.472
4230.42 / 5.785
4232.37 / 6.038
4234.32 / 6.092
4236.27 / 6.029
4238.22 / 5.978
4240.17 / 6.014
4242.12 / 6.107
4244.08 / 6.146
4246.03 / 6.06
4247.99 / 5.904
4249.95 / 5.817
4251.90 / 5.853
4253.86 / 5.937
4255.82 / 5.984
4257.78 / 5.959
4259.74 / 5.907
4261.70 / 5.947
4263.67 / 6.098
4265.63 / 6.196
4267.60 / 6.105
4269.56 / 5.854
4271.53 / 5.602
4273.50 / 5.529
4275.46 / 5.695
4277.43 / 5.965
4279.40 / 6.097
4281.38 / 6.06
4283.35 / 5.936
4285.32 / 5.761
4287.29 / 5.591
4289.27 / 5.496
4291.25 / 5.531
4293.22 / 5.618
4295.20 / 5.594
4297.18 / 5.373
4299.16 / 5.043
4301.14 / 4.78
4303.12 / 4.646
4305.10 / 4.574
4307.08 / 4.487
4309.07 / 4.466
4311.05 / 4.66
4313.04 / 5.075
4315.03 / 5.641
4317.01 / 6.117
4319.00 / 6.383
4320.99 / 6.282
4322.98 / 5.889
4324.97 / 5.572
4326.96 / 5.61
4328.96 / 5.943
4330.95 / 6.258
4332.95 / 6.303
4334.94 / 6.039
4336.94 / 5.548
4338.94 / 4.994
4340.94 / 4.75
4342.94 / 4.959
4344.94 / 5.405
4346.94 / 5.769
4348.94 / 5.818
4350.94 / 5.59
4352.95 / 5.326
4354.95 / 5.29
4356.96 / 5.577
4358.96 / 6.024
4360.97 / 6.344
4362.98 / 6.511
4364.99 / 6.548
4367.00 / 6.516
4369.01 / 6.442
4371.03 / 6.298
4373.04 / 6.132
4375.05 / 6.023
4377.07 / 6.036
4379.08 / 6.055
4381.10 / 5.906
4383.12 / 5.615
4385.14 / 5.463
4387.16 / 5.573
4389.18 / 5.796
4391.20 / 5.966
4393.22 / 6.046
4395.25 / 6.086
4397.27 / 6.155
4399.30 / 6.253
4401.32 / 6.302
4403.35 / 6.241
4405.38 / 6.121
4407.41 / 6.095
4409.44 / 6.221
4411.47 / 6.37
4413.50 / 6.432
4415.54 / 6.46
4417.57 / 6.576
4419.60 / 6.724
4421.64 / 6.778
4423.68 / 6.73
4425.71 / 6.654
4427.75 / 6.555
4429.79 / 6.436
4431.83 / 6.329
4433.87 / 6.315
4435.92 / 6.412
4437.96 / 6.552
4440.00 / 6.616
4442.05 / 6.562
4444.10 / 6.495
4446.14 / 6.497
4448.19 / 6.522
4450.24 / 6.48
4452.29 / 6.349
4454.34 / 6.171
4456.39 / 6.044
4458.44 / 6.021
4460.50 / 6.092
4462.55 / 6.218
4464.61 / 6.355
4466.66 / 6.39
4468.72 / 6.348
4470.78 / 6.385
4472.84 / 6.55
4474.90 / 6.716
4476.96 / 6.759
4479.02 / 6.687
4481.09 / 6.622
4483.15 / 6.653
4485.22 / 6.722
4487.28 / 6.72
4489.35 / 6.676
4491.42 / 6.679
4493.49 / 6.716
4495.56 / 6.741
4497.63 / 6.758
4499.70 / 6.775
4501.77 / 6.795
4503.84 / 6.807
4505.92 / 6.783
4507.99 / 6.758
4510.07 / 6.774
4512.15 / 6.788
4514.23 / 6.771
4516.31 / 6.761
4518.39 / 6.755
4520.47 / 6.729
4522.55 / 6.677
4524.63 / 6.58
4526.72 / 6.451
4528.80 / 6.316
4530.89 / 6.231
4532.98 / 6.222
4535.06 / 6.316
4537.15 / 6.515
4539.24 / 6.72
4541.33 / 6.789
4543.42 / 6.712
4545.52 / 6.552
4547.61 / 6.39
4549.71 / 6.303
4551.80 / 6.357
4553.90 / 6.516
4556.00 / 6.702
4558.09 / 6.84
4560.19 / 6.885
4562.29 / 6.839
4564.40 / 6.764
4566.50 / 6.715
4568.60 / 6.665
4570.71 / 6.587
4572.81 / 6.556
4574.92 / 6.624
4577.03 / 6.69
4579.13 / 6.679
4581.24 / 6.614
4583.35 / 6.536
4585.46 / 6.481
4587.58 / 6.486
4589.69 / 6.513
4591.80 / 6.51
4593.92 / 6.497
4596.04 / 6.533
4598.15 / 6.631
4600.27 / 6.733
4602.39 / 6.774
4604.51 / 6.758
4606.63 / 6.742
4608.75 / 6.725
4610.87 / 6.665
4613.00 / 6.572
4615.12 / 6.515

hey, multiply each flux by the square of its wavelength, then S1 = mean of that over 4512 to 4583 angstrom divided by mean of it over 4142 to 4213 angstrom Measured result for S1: 1.24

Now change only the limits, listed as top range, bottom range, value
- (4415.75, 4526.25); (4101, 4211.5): 1.21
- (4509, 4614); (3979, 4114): 1.35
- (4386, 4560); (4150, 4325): 1.22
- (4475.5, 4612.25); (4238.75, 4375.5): 1.29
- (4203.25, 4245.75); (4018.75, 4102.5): 1.05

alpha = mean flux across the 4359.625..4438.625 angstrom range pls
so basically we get 6.26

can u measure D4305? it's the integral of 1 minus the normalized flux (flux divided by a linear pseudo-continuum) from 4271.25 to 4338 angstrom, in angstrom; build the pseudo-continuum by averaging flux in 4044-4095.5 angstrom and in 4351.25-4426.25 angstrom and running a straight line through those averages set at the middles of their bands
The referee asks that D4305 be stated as 6.57 angstrom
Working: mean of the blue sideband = 6.24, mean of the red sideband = 6.15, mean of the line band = 5.56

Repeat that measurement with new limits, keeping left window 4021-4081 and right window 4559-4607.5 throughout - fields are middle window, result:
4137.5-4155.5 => -0.7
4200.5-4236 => 1.6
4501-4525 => -0.6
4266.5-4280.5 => 1.2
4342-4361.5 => 2.6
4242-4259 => 1.0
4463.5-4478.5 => 0.1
